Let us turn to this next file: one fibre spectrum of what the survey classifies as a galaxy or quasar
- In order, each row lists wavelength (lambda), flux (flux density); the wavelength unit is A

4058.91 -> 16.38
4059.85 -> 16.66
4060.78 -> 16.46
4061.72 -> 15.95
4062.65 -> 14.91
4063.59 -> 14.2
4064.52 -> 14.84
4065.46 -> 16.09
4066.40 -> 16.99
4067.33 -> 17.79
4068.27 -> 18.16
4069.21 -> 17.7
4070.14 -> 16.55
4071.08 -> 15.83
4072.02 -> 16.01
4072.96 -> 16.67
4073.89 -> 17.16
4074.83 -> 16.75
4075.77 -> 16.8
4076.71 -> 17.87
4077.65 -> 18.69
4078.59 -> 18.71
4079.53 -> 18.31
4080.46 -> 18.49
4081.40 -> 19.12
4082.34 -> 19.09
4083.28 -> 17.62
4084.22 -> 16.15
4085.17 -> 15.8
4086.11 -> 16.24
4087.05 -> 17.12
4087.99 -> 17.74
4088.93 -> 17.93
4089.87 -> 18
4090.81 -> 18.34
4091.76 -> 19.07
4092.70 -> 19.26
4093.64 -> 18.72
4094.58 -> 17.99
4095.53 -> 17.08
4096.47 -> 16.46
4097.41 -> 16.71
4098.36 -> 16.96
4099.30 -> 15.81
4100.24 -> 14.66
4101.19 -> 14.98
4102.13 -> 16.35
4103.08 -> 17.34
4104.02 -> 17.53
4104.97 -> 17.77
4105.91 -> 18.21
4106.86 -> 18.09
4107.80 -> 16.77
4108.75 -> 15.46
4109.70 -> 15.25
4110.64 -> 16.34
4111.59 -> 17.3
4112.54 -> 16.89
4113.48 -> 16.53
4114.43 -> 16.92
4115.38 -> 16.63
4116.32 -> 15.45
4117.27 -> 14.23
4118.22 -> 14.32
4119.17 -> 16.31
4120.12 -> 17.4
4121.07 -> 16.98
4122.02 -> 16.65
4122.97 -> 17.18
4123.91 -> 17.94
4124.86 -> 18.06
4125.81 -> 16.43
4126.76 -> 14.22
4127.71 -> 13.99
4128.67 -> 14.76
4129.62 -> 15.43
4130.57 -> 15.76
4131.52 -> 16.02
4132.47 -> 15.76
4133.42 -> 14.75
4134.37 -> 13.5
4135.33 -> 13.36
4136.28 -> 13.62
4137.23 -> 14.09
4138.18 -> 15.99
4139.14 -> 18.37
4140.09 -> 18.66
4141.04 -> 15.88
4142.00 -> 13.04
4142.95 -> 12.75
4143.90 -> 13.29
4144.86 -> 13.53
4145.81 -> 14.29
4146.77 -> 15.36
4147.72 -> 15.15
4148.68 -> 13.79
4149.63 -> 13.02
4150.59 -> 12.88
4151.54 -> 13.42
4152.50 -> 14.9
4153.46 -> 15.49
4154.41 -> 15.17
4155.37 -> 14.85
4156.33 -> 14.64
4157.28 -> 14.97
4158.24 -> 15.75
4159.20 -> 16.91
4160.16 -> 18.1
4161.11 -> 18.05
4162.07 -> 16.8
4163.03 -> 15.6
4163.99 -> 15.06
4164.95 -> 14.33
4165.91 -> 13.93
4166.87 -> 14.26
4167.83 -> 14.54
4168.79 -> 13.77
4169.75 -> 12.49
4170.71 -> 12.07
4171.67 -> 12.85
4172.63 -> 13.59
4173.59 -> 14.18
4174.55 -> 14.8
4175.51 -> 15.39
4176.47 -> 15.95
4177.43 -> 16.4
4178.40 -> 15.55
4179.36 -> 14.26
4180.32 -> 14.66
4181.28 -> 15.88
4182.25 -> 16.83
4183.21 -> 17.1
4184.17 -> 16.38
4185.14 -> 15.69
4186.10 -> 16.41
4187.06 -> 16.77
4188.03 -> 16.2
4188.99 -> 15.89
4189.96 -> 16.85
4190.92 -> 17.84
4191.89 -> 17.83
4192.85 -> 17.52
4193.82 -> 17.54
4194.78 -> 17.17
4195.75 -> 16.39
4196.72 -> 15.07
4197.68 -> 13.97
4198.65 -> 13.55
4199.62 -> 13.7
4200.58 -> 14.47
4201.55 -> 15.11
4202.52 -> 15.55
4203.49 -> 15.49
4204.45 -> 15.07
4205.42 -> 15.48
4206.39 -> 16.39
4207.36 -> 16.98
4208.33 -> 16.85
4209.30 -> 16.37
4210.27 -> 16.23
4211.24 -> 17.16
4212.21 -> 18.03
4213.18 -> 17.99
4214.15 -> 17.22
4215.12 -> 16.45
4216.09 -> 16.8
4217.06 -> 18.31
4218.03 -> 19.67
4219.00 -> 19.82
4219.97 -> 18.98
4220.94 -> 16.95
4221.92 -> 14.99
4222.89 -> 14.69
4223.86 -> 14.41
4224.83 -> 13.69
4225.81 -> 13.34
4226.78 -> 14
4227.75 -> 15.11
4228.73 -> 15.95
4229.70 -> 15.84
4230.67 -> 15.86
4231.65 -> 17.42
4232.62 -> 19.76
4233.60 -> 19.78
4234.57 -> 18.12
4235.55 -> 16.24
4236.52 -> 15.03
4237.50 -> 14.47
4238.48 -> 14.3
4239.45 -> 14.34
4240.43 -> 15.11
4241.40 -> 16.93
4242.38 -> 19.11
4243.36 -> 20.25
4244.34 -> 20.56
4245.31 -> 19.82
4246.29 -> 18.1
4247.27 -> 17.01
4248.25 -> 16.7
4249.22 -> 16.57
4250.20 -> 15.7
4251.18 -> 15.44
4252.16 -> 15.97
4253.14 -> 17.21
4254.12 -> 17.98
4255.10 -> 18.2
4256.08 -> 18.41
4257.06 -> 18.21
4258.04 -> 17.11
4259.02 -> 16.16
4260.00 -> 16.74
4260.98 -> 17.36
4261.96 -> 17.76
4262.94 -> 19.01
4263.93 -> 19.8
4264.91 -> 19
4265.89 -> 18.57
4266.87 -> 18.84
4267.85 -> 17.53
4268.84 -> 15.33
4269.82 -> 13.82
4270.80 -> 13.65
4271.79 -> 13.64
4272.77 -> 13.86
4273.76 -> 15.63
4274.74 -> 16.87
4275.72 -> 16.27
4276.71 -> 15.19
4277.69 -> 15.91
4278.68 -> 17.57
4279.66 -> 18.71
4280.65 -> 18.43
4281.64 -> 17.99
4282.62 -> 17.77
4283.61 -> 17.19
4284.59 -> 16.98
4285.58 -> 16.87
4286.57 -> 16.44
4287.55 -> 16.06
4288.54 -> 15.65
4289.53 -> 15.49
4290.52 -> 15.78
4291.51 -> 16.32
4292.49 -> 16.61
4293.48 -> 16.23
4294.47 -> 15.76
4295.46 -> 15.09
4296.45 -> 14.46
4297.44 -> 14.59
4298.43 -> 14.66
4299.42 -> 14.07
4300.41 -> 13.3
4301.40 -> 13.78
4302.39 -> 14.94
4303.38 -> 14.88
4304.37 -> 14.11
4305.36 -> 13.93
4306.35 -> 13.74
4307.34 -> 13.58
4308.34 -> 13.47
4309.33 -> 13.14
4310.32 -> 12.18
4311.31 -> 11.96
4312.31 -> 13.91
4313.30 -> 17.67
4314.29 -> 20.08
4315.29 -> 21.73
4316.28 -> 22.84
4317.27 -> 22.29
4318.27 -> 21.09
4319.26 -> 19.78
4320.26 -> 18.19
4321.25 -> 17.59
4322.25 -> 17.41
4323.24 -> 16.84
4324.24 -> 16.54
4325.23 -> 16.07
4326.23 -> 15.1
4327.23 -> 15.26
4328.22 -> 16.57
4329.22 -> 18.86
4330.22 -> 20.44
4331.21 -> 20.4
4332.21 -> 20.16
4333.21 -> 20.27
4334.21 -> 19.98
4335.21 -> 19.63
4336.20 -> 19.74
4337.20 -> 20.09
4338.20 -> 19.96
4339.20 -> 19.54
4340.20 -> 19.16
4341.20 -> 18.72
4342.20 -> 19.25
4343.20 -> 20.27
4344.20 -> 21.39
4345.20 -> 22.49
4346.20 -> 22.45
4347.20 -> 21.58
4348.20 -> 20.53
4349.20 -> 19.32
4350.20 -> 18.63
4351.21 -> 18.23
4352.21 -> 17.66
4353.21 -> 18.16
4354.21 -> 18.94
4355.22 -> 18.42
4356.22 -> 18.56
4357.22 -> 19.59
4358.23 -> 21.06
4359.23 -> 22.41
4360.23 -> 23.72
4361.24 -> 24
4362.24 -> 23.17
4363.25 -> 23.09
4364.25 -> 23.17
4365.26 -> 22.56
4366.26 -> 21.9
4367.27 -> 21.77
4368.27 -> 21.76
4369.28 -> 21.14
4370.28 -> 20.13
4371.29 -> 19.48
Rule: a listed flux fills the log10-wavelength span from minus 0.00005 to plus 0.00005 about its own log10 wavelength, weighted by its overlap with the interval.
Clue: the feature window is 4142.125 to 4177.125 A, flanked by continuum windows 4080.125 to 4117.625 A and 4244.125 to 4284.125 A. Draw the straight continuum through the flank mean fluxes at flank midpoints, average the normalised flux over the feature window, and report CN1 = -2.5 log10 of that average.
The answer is 0.17 mag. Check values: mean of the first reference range 17.1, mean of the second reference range 17.1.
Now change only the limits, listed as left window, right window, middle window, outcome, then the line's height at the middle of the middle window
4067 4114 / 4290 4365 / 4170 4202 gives 0.13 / 17.6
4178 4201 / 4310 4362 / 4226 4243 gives 0.04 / 17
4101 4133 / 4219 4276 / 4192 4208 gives 0.06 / 16.6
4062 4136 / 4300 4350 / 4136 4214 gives 0.11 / 17.1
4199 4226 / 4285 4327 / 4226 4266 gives -0.06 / 16.2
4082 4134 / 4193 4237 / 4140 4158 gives 0.15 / 16.5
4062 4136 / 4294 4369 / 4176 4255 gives 0.07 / 17.6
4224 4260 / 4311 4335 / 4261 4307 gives 0.10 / 17.6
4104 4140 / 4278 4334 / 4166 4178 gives 0.15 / 16.2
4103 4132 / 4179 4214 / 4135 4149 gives 0.11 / 16.3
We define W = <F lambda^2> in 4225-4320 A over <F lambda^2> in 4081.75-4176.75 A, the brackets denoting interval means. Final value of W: 1.12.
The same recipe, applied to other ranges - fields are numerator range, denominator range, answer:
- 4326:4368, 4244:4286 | 1.23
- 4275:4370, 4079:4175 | 1.26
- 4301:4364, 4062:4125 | 1.23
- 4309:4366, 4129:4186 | 1.41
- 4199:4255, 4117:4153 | 1.15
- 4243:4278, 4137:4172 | 1.21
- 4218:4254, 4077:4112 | 1.03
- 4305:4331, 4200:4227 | 1.09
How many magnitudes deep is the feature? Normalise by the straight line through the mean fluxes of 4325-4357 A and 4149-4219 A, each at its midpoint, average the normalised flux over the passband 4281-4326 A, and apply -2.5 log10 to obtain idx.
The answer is 0.14 mag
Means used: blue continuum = 15.7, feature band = 16.2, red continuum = 19.3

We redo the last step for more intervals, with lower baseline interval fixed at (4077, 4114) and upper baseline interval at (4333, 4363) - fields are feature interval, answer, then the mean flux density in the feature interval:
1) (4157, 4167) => 0.143 mag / 15.9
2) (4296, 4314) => 0.367 mag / 14.1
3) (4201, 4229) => 0.149 mag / 16.3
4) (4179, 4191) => 0.137 mag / 16.2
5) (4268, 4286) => 0.196 mag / 16.2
